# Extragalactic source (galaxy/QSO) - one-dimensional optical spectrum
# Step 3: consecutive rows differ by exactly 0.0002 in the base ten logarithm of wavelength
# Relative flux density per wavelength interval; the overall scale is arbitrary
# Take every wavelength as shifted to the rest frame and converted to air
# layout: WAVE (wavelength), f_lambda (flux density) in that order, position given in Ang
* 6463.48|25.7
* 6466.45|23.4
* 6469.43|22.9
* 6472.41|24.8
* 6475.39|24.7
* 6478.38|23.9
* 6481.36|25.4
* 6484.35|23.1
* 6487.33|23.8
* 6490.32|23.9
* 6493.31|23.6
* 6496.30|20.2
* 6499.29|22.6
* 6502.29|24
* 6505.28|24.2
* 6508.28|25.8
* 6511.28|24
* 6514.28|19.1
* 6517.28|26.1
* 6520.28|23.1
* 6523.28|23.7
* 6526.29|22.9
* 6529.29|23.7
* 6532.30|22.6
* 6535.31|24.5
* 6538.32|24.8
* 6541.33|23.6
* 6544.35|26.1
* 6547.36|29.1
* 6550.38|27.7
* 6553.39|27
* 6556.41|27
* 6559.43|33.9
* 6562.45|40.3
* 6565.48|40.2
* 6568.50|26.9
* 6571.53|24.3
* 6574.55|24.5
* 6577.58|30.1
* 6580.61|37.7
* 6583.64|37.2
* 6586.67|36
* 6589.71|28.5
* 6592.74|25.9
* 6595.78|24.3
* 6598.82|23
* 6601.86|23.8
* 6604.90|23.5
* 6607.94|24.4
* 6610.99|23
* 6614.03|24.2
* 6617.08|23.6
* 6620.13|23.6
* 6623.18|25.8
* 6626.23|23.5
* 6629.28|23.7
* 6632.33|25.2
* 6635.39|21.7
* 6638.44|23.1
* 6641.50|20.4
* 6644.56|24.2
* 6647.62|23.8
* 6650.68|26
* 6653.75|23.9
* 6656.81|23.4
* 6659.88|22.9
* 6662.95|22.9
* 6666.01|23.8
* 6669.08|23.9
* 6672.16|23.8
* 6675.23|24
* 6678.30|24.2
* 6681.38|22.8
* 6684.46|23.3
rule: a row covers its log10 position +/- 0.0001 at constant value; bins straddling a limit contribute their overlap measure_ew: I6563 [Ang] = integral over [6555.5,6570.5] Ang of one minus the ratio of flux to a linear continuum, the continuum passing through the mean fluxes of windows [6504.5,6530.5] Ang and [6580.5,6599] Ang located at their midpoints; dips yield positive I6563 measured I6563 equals -3.1 Ang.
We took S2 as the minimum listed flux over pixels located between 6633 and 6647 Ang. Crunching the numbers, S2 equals 20.4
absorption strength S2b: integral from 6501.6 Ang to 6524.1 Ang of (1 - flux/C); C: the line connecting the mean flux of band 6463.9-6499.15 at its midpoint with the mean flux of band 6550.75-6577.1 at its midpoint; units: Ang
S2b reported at 2.1 Ang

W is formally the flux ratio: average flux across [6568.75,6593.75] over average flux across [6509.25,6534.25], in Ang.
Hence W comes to 1.3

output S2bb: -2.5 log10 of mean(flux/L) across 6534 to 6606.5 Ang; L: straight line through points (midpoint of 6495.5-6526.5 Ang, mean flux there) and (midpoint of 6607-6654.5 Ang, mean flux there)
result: -0.218 mag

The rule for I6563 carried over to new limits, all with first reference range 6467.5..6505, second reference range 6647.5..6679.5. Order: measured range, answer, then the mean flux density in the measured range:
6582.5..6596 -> -3.99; 30.8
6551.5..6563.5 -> -4.00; 31.6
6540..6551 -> -1.35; 26.6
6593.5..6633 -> -0.31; 24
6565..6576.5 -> -2.08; 28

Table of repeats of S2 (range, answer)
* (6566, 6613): 23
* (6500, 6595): 19.1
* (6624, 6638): 21.7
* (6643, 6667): 22.9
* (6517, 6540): 22.6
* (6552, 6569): 26.9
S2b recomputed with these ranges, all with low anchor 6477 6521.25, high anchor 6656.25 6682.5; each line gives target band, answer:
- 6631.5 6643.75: 0.5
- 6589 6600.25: -0.8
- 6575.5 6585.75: -4.8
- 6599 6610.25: -0.1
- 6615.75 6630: -0.3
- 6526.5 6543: -0.2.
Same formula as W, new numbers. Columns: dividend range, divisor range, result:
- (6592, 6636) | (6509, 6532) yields 1.03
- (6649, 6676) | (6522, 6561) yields 0.92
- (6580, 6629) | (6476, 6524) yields 1.12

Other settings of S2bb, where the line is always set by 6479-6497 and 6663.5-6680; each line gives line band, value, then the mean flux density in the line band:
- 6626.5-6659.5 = 0.014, 23.5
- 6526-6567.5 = -0.194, 28.2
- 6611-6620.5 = 0.003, 23.7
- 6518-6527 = 0.003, 23.5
